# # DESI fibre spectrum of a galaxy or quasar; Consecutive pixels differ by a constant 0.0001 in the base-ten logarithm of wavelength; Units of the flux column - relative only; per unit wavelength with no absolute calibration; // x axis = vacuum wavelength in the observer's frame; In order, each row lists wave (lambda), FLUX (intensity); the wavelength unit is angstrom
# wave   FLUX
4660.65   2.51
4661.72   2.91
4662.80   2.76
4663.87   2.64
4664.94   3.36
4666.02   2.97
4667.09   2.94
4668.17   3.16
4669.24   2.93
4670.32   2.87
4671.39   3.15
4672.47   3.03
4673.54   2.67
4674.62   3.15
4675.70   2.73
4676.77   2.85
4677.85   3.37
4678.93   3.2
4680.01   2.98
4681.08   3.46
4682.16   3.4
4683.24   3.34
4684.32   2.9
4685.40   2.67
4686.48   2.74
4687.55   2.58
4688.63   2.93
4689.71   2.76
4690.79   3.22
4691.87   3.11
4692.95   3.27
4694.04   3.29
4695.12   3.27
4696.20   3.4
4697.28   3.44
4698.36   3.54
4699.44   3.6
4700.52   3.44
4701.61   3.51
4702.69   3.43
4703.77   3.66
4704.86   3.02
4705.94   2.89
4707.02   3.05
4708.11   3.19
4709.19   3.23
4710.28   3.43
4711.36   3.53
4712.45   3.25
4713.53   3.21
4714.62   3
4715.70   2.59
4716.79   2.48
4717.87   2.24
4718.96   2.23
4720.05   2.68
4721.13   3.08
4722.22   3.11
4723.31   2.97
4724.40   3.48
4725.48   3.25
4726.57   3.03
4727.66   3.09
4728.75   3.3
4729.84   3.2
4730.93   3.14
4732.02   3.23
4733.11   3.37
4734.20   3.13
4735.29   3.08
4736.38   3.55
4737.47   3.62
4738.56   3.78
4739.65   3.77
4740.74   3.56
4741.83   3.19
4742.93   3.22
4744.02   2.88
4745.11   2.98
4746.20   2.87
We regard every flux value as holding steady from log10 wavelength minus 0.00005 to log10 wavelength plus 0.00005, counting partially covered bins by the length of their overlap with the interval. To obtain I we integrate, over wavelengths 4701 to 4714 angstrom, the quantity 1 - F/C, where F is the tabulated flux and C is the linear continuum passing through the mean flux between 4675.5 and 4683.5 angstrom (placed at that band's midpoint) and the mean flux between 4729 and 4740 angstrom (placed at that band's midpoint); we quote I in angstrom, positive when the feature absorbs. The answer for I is 0.0 angstrom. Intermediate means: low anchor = 3.18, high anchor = 3.38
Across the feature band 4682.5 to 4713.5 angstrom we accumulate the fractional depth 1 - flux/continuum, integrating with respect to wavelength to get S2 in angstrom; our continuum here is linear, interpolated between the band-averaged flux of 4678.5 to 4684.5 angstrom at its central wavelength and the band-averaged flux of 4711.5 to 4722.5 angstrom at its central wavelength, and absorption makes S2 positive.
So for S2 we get -1.8 angstrom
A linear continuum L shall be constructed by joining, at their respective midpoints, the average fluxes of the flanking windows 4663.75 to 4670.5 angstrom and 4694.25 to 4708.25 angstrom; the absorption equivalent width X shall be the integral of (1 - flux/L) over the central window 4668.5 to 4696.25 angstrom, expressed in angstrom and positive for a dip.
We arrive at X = 1.0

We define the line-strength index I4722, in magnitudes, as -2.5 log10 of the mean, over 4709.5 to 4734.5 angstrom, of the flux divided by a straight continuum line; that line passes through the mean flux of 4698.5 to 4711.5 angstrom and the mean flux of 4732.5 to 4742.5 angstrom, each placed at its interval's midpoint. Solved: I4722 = 0.12 mag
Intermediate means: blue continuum 3.33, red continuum 3.45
